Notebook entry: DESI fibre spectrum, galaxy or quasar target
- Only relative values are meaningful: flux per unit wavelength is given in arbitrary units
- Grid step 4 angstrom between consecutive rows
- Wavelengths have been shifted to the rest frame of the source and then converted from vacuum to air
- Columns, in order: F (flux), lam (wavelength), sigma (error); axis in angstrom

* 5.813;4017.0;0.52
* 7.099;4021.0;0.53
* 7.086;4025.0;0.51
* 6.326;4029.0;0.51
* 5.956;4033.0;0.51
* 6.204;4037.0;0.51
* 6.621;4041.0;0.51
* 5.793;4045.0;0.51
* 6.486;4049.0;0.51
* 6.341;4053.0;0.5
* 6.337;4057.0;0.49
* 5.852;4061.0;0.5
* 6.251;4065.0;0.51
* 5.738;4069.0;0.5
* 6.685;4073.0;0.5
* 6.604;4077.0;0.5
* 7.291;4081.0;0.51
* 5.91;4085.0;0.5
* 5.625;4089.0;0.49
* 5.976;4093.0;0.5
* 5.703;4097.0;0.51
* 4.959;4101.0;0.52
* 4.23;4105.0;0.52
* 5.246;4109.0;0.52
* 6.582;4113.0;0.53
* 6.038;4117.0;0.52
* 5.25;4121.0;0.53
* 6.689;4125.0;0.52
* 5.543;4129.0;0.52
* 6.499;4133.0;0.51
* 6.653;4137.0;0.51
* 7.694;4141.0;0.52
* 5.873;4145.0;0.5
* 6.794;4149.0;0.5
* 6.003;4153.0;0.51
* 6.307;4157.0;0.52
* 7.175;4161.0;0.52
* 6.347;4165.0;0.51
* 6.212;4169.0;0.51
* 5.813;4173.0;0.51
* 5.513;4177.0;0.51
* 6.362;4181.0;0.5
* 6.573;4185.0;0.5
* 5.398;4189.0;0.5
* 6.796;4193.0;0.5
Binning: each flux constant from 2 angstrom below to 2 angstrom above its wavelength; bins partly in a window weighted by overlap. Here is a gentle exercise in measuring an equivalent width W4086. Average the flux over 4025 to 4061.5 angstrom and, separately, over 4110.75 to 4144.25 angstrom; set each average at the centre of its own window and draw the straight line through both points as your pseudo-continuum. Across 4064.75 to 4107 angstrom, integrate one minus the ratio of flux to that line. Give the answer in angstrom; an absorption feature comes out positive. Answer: 2.8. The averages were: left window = 6.28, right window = 6.34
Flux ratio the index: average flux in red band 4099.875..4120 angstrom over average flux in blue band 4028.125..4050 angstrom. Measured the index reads 0.9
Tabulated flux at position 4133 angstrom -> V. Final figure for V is 6.499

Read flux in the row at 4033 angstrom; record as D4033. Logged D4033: 5.956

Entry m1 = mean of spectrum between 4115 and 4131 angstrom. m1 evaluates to 5.88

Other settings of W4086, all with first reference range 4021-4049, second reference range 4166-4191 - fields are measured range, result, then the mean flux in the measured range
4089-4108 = 2.93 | 5.26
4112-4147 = -1.00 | 6.31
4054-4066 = 0.33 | 6.15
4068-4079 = -0.19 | 6.4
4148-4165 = -1.34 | 6.53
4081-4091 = 0.29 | 6.07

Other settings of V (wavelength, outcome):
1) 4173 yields 5.813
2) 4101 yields 4.959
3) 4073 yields 6.685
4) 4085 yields 5.91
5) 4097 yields 5.703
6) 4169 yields 6.212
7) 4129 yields 5.543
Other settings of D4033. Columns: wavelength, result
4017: 5.813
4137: 6.653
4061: 5.852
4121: 5.25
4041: 6.621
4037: 6.204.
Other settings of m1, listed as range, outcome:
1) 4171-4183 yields 5.9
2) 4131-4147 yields 6.68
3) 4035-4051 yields 6.28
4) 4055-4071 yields 6.04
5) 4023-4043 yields 6.44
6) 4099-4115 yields 5.25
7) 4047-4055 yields 6.41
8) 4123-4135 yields 6.24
